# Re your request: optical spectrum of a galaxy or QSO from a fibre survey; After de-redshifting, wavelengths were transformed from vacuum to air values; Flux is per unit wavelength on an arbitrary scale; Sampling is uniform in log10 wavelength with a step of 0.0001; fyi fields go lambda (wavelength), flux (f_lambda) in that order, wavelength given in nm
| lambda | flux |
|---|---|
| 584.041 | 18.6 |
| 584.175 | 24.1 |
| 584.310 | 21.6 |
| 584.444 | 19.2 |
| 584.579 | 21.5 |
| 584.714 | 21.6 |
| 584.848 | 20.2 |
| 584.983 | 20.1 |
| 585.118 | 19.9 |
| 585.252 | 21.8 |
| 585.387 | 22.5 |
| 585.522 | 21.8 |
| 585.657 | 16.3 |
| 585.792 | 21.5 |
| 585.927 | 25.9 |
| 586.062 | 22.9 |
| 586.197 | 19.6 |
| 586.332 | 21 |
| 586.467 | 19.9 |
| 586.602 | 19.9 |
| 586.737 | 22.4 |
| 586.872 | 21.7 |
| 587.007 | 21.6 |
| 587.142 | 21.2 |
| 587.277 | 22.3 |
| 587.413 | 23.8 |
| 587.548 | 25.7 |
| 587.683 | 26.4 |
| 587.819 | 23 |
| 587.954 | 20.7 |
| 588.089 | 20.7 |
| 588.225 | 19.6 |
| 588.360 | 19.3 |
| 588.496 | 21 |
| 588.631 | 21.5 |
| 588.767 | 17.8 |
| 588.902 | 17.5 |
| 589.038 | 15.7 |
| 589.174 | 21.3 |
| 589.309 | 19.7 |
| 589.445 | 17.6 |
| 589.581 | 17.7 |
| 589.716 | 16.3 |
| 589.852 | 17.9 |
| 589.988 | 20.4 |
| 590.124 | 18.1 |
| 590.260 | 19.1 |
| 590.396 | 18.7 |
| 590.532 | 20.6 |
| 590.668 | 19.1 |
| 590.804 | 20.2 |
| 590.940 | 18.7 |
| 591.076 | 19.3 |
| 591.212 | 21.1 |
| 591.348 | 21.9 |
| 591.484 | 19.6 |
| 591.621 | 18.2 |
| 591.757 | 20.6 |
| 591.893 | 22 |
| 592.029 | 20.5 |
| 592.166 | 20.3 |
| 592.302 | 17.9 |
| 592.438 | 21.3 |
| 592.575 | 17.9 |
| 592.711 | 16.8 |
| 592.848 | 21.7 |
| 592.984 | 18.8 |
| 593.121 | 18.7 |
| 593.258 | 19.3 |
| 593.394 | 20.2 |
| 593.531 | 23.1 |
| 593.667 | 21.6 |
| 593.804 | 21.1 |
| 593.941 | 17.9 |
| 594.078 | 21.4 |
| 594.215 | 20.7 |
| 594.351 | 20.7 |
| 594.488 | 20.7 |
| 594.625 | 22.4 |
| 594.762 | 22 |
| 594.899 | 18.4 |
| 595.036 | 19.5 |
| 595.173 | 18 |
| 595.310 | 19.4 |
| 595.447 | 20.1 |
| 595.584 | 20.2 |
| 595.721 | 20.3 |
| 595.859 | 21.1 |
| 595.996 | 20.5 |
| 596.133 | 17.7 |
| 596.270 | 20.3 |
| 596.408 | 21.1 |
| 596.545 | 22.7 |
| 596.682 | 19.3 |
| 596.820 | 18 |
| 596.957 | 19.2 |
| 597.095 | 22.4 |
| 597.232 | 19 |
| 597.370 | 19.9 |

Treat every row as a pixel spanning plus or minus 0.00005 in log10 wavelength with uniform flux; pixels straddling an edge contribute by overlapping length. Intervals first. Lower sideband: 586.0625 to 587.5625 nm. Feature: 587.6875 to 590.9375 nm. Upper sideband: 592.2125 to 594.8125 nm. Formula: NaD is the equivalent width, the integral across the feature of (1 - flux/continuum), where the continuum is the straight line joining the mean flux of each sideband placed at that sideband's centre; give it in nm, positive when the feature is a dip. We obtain 0.26 nm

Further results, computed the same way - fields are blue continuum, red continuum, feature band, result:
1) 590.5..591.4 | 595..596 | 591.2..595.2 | -0.04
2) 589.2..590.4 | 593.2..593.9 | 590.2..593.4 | 0.02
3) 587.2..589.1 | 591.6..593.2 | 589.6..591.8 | 0.09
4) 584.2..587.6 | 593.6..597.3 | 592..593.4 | 0.08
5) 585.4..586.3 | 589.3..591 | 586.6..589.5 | -0.13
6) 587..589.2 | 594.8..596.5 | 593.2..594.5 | -0.04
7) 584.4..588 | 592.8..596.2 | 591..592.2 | 0.02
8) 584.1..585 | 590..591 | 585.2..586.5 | -0.03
